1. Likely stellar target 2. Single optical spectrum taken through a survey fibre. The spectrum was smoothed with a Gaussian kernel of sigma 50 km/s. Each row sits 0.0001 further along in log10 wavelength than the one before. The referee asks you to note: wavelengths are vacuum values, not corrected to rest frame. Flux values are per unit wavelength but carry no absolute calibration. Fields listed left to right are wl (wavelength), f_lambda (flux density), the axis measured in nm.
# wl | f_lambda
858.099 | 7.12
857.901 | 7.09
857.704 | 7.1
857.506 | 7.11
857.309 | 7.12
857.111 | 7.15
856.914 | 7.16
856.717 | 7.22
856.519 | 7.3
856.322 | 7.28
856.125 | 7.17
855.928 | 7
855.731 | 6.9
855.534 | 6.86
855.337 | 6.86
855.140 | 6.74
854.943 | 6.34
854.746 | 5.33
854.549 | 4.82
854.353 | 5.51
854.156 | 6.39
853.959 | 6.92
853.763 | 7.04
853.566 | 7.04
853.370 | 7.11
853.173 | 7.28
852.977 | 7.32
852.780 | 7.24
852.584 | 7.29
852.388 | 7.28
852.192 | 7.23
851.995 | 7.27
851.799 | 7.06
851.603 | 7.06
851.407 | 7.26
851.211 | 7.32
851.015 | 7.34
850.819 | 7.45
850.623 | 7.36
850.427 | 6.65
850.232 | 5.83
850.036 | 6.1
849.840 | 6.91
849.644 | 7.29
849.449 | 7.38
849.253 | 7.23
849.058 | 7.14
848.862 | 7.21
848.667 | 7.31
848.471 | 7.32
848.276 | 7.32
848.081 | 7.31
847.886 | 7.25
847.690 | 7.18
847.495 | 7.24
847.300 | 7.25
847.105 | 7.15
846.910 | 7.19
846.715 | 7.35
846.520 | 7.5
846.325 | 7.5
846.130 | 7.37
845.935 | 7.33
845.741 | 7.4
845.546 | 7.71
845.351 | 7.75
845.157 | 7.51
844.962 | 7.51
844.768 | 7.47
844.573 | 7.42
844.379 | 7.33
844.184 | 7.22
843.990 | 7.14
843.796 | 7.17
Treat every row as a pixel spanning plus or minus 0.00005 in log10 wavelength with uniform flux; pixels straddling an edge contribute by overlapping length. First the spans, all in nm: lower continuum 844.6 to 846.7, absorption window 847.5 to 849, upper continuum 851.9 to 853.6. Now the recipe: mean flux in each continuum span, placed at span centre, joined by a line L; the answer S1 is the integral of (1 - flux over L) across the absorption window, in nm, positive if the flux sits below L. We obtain 0.03 nm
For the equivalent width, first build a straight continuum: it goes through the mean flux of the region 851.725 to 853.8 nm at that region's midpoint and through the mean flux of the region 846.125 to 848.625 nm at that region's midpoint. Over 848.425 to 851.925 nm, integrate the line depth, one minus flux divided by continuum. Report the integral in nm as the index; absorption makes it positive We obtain 0.088 nm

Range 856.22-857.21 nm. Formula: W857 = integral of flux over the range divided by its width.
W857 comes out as 7.22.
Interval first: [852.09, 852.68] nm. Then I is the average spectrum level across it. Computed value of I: 7.26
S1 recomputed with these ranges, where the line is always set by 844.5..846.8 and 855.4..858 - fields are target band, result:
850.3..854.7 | 0.19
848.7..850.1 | 0.05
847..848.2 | 0.03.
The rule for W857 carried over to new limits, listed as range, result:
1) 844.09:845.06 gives 7.39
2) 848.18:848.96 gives 7.29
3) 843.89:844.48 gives 7.24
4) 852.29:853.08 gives 7.29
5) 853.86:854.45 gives 6.28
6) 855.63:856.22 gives 7.02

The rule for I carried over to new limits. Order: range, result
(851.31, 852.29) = 7.17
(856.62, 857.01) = 7.2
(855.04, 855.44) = 6.8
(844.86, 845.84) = 7.58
